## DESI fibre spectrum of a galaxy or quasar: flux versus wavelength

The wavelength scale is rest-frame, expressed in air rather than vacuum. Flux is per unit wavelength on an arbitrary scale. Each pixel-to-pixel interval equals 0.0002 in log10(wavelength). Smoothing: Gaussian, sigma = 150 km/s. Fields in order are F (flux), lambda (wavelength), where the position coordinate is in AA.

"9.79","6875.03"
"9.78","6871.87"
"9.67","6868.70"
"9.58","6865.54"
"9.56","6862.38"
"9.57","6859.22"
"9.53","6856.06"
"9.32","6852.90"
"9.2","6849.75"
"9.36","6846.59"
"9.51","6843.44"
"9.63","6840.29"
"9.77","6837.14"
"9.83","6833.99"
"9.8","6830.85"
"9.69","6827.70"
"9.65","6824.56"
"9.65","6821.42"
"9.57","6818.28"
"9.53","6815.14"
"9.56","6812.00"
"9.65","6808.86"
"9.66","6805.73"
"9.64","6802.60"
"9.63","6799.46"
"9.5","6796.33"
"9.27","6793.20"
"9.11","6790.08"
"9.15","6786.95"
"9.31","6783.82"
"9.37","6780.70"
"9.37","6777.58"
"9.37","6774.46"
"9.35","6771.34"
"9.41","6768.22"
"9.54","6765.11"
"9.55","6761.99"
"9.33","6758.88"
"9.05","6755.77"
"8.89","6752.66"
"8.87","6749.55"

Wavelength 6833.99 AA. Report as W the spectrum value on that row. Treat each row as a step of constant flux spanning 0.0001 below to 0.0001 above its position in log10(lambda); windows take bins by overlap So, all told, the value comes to 9.83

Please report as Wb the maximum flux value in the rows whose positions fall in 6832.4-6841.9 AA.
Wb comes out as 9.83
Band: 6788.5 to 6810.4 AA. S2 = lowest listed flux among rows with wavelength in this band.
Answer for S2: 9.11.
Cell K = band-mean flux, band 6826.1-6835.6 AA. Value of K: 9.78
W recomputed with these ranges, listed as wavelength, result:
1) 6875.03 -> 9.79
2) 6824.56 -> 9.65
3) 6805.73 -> 9.66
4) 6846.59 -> 9.36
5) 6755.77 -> 9.05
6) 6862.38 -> 9.56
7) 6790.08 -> 9.11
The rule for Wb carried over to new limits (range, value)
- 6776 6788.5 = 9.37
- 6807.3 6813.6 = 9.65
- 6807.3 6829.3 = 9.69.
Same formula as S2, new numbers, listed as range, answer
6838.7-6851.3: 9.2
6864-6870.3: 9.58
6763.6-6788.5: 9.15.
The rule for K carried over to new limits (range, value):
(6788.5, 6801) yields 9.38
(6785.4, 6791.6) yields 9.12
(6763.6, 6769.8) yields 9.48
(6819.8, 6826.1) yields 9.65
